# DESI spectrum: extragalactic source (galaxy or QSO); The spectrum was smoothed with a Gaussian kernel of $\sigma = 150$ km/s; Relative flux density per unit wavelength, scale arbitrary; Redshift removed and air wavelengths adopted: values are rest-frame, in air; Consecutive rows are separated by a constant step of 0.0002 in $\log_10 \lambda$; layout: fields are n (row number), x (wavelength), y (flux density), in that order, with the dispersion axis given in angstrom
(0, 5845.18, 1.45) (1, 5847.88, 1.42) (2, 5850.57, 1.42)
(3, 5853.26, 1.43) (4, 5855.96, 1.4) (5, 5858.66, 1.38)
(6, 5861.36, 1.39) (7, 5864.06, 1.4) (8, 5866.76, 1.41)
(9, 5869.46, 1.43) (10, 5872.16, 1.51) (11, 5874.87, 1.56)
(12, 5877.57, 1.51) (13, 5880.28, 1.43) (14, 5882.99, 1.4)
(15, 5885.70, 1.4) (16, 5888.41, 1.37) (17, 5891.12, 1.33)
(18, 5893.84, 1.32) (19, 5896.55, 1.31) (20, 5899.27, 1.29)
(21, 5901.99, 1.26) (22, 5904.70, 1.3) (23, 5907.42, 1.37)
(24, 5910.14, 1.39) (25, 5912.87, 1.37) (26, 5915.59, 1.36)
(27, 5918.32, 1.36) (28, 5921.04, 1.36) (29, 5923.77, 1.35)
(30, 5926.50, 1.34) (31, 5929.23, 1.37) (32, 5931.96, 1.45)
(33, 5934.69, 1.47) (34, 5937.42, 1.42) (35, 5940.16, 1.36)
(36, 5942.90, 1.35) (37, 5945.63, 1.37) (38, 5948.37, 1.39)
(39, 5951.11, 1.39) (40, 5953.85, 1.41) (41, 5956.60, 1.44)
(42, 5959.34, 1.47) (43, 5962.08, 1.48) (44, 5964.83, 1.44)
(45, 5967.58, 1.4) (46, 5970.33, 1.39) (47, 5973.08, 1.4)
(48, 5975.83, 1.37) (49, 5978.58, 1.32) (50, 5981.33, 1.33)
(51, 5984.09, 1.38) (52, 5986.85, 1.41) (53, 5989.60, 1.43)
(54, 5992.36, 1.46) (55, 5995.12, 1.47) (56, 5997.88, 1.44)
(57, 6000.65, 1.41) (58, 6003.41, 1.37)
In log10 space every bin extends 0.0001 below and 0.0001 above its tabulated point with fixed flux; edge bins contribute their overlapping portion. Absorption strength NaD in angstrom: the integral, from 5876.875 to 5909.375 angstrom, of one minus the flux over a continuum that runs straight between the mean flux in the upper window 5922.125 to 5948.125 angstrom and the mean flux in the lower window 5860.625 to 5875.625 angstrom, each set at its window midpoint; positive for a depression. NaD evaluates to 1.6 angstrom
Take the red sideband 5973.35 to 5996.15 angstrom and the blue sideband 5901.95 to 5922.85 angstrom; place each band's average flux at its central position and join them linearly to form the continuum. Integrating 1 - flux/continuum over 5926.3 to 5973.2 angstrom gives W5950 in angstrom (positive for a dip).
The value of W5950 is -1.20 angstrom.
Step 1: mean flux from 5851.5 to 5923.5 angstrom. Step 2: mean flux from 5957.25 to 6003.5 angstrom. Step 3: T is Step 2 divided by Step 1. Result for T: 1.02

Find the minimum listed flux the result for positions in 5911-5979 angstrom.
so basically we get 1.32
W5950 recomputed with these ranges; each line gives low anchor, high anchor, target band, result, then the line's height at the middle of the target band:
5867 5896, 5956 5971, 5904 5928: 1.2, 1.43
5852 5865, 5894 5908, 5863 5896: -1.6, 1.35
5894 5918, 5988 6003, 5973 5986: 0.6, 1.42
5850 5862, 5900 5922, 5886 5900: 0.3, 1.36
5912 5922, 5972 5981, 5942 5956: -0.3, 1.36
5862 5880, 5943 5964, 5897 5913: 1.3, 1.45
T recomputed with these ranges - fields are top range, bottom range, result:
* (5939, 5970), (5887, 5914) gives 1.06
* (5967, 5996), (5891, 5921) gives 1.05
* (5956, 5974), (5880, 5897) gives 1.05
